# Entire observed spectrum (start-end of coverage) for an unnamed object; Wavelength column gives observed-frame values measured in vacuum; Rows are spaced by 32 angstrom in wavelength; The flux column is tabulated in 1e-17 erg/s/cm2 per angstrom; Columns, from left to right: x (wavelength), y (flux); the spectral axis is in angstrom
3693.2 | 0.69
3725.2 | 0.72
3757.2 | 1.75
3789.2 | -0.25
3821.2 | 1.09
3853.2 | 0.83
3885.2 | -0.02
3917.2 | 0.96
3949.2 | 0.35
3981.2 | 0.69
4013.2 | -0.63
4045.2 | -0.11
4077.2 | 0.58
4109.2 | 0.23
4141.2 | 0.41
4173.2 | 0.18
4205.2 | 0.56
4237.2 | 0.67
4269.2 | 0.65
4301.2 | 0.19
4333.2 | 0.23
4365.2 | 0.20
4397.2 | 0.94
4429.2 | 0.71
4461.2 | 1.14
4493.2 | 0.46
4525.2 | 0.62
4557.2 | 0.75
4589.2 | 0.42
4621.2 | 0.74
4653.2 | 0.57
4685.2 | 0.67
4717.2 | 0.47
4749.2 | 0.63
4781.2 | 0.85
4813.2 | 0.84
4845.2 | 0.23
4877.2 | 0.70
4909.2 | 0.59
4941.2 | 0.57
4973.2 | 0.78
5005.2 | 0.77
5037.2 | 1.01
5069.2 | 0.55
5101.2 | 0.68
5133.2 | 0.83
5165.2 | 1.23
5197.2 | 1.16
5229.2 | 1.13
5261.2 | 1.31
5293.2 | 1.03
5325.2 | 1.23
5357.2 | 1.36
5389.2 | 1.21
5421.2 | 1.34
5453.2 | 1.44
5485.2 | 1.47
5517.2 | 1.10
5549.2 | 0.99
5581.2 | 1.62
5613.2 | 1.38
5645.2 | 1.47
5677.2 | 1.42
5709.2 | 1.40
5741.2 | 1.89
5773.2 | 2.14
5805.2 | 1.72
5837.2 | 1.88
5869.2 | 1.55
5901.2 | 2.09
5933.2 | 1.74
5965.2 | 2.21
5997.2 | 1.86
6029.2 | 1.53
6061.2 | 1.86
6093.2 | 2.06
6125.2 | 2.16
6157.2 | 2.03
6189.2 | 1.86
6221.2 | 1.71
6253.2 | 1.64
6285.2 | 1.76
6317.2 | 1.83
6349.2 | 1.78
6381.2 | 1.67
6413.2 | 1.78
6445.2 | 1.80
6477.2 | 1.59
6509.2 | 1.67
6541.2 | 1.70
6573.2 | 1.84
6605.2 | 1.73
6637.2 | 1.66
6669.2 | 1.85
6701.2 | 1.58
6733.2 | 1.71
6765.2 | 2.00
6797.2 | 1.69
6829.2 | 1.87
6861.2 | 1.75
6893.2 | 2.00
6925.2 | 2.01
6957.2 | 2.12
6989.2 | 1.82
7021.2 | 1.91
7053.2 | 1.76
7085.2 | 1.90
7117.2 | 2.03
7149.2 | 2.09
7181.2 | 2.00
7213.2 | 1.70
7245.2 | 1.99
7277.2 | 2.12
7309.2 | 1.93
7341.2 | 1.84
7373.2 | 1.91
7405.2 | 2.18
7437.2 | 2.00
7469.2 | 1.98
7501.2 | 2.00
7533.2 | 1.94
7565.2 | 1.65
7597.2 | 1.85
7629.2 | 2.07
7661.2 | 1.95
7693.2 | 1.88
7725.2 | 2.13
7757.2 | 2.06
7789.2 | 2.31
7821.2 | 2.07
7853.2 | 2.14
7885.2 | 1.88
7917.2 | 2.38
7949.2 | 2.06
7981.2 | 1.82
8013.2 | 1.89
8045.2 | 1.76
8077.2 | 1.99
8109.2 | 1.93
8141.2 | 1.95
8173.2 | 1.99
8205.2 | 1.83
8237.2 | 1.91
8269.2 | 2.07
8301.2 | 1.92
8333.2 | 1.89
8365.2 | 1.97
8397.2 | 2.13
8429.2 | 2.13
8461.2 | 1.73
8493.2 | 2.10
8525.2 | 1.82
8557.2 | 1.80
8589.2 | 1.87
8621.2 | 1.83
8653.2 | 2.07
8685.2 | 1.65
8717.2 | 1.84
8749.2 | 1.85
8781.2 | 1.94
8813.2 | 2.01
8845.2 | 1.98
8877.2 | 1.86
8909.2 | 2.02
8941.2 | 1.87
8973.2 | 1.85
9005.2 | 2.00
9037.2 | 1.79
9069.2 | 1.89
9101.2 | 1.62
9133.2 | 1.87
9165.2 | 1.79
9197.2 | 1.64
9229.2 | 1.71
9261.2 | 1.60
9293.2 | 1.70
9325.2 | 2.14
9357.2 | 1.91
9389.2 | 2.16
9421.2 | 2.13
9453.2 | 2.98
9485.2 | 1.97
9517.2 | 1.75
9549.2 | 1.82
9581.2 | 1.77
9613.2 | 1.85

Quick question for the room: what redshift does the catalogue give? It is 0.289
